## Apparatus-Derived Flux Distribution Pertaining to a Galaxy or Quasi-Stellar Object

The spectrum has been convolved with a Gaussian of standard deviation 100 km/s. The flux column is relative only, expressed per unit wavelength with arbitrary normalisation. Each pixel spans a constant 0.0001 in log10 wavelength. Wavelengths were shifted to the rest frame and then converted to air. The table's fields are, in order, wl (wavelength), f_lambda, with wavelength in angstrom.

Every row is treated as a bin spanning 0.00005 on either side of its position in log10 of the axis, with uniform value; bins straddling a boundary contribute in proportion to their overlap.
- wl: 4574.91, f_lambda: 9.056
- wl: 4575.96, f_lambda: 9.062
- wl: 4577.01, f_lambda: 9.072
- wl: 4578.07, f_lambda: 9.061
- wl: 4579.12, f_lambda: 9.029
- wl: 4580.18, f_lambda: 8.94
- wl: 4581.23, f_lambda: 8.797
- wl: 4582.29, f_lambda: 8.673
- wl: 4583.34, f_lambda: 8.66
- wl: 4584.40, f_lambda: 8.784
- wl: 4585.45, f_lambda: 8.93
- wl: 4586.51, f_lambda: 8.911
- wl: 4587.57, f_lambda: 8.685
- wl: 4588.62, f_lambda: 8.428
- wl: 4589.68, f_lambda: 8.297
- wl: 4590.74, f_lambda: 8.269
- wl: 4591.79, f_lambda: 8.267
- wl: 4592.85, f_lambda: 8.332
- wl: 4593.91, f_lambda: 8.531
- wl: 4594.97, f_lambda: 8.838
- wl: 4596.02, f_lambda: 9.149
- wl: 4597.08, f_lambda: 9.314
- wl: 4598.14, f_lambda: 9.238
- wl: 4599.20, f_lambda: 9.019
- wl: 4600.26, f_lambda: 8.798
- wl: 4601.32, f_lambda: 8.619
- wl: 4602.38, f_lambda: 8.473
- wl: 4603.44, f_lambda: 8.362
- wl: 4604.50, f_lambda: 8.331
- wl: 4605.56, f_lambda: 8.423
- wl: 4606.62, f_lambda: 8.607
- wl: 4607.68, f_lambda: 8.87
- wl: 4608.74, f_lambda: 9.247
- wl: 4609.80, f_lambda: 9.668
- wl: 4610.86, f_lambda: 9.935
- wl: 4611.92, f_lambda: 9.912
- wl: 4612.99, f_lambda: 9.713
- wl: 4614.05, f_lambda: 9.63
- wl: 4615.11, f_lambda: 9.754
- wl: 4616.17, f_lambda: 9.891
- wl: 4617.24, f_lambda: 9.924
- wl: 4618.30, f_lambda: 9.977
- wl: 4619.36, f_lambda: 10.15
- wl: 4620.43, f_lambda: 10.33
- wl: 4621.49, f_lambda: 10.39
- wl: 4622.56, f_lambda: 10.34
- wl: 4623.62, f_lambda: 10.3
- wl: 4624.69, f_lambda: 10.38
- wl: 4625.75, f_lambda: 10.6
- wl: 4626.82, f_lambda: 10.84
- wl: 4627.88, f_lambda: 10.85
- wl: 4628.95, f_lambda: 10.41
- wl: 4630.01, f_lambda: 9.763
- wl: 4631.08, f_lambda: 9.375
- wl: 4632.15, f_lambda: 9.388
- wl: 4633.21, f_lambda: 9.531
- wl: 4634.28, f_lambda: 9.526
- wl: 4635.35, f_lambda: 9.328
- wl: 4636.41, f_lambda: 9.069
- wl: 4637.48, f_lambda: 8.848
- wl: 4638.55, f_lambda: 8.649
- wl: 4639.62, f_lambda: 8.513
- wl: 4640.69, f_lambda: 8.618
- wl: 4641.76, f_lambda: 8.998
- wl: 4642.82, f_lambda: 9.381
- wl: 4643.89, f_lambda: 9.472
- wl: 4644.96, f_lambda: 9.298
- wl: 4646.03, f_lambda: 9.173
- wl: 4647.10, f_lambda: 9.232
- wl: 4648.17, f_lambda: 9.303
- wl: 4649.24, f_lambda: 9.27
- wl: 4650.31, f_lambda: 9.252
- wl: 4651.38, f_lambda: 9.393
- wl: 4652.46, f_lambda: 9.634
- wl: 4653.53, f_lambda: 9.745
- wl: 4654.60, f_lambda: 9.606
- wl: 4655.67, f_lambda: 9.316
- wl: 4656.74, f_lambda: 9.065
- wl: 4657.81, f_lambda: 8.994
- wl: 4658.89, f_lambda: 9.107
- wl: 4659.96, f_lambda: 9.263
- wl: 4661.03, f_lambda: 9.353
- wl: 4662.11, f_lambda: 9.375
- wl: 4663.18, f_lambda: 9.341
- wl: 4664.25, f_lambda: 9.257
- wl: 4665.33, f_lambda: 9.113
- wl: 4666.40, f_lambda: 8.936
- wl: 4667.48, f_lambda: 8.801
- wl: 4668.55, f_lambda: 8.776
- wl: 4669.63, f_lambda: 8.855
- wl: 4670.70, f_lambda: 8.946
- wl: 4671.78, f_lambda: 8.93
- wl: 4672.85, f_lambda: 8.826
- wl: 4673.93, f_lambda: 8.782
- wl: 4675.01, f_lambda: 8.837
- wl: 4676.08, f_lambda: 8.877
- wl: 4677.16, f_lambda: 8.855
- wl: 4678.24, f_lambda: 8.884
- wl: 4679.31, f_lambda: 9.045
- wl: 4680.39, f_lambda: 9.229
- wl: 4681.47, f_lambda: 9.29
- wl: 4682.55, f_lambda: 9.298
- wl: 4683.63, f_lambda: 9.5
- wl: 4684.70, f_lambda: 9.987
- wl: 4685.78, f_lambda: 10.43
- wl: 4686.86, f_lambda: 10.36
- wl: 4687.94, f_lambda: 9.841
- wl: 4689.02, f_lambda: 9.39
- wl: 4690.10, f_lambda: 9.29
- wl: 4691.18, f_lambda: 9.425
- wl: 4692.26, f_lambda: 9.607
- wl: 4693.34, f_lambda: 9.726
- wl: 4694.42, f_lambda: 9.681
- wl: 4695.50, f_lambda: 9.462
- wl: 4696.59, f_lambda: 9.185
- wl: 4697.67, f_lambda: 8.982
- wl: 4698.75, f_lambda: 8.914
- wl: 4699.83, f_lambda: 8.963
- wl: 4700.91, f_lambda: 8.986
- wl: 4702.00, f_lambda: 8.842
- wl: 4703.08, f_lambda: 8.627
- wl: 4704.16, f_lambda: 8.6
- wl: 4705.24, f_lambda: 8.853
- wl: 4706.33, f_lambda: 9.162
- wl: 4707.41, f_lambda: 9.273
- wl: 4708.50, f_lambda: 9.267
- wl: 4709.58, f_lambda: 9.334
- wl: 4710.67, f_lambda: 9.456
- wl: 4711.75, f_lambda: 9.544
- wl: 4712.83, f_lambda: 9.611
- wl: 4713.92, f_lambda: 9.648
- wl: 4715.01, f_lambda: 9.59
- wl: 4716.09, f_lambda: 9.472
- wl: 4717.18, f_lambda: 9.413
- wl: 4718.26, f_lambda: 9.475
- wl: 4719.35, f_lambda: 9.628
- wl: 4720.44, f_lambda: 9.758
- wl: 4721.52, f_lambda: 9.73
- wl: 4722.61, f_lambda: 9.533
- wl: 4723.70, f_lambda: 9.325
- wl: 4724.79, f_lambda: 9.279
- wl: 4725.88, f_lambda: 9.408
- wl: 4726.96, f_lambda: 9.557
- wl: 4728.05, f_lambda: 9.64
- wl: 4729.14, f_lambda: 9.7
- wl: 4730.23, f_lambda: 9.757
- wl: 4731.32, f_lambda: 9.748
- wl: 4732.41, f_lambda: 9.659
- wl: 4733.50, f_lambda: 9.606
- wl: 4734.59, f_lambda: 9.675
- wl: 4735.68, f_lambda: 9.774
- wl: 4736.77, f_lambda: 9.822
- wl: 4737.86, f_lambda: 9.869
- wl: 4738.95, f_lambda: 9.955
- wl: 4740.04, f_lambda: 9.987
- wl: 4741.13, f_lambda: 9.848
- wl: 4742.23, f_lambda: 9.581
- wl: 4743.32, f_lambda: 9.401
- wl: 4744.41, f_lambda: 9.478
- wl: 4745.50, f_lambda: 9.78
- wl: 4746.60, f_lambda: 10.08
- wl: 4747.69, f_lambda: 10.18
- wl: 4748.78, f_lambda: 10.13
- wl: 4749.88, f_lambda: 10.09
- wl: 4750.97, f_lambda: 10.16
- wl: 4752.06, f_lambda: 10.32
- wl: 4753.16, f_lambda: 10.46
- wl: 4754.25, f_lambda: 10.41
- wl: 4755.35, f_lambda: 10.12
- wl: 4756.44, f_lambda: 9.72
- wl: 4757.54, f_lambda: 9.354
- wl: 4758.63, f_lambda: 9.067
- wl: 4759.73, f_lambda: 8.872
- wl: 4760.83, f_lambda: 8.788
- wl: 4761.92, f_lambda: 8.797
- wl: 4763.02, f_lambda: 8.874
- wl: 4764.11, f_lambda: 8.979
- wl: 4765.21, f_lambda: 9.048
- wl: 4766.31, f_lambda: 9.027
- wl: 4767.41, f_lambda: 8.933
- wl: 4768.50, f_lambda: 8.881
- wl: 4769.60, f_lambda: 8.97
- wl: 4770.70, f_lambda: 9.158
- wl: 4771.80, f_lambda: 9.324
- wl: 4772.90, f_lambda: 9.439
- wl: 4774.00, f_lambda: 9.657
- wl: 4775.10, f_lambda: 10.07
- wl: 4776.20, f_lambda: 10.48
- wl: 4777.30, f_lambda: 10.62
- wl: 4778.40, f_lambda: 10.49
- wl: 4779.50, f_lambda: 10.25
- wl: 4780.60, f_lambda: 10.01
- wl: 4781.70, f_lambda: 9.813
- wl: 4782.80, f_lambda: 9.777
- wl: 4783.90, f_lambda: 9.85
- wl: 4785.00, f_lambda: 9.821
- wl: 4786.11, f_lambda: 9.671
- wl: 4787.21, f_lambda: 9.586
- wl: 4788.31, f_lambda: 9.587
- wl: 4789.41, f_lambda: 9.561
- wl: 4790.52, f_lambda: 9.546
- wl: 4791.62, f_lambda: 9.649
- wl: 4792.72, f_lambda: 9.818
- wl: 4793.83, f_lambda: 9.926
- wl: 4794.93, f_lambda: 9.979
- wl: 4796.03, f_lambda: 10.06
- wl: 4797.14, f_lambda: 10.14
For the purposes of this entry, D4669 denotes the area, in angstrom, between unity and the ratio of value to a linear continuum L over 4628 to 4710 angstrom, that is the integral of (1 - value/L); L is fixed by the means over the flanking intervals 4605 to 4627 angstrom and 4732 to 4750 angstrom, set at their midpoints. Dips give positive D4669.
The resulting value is 4.9 angstrom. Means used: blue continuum 9.83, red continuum 9.81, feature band 9.24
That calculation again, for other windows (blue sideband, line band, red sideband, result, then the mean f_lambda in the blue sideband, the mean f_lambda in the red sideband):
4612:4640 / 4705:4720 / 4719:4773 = 0.3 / 9.83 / 9.57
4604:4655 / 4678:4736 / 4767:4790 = 1.2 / 9.56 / 9.72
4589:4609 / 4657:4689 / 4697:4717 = -0.7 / 8.67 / 9.18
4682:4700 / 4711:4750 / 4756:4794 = -0.6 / 9.54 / 9.52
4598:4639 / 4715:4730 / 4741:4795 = 0.1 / 9.56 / 9.66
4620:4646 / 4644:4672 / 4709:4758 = 1.4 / 9.66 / 9.74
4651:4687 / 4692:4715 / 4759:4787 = 0.2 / 9.22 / 9.5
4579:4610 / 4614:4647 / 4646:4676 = -2.7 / 8.74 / 9.16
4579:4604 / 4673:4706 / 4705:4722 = 0.2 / 8.72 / 9.46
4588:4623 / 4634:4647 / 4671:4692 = 0.2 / 9.18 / 9.32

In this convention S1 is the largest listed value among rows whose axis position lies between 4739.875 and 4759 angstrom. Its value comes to 10.46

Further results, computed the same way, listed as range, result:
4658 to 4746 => 10.43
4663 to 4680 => 9.341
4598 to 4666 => 10.85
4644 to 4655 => 9.745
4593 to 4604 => 9.314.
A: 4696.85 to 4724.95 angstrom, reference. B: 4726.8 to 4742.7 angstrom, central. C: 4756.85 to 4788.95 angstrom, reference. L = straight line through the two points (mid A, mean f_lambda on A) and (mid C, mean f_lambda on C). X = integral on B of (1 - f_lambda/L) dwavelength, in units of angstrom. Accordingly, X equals -0.7 angstrom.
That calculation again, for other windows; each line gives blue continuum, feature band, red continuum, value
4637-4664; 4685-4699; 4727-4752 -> -0.1 angstrom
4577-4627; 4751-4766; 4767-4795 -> 0.3 angstrom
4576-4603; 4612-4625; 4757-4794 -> -1.7 angstrom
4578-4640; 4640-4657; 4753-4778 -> 0.0 angstrom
